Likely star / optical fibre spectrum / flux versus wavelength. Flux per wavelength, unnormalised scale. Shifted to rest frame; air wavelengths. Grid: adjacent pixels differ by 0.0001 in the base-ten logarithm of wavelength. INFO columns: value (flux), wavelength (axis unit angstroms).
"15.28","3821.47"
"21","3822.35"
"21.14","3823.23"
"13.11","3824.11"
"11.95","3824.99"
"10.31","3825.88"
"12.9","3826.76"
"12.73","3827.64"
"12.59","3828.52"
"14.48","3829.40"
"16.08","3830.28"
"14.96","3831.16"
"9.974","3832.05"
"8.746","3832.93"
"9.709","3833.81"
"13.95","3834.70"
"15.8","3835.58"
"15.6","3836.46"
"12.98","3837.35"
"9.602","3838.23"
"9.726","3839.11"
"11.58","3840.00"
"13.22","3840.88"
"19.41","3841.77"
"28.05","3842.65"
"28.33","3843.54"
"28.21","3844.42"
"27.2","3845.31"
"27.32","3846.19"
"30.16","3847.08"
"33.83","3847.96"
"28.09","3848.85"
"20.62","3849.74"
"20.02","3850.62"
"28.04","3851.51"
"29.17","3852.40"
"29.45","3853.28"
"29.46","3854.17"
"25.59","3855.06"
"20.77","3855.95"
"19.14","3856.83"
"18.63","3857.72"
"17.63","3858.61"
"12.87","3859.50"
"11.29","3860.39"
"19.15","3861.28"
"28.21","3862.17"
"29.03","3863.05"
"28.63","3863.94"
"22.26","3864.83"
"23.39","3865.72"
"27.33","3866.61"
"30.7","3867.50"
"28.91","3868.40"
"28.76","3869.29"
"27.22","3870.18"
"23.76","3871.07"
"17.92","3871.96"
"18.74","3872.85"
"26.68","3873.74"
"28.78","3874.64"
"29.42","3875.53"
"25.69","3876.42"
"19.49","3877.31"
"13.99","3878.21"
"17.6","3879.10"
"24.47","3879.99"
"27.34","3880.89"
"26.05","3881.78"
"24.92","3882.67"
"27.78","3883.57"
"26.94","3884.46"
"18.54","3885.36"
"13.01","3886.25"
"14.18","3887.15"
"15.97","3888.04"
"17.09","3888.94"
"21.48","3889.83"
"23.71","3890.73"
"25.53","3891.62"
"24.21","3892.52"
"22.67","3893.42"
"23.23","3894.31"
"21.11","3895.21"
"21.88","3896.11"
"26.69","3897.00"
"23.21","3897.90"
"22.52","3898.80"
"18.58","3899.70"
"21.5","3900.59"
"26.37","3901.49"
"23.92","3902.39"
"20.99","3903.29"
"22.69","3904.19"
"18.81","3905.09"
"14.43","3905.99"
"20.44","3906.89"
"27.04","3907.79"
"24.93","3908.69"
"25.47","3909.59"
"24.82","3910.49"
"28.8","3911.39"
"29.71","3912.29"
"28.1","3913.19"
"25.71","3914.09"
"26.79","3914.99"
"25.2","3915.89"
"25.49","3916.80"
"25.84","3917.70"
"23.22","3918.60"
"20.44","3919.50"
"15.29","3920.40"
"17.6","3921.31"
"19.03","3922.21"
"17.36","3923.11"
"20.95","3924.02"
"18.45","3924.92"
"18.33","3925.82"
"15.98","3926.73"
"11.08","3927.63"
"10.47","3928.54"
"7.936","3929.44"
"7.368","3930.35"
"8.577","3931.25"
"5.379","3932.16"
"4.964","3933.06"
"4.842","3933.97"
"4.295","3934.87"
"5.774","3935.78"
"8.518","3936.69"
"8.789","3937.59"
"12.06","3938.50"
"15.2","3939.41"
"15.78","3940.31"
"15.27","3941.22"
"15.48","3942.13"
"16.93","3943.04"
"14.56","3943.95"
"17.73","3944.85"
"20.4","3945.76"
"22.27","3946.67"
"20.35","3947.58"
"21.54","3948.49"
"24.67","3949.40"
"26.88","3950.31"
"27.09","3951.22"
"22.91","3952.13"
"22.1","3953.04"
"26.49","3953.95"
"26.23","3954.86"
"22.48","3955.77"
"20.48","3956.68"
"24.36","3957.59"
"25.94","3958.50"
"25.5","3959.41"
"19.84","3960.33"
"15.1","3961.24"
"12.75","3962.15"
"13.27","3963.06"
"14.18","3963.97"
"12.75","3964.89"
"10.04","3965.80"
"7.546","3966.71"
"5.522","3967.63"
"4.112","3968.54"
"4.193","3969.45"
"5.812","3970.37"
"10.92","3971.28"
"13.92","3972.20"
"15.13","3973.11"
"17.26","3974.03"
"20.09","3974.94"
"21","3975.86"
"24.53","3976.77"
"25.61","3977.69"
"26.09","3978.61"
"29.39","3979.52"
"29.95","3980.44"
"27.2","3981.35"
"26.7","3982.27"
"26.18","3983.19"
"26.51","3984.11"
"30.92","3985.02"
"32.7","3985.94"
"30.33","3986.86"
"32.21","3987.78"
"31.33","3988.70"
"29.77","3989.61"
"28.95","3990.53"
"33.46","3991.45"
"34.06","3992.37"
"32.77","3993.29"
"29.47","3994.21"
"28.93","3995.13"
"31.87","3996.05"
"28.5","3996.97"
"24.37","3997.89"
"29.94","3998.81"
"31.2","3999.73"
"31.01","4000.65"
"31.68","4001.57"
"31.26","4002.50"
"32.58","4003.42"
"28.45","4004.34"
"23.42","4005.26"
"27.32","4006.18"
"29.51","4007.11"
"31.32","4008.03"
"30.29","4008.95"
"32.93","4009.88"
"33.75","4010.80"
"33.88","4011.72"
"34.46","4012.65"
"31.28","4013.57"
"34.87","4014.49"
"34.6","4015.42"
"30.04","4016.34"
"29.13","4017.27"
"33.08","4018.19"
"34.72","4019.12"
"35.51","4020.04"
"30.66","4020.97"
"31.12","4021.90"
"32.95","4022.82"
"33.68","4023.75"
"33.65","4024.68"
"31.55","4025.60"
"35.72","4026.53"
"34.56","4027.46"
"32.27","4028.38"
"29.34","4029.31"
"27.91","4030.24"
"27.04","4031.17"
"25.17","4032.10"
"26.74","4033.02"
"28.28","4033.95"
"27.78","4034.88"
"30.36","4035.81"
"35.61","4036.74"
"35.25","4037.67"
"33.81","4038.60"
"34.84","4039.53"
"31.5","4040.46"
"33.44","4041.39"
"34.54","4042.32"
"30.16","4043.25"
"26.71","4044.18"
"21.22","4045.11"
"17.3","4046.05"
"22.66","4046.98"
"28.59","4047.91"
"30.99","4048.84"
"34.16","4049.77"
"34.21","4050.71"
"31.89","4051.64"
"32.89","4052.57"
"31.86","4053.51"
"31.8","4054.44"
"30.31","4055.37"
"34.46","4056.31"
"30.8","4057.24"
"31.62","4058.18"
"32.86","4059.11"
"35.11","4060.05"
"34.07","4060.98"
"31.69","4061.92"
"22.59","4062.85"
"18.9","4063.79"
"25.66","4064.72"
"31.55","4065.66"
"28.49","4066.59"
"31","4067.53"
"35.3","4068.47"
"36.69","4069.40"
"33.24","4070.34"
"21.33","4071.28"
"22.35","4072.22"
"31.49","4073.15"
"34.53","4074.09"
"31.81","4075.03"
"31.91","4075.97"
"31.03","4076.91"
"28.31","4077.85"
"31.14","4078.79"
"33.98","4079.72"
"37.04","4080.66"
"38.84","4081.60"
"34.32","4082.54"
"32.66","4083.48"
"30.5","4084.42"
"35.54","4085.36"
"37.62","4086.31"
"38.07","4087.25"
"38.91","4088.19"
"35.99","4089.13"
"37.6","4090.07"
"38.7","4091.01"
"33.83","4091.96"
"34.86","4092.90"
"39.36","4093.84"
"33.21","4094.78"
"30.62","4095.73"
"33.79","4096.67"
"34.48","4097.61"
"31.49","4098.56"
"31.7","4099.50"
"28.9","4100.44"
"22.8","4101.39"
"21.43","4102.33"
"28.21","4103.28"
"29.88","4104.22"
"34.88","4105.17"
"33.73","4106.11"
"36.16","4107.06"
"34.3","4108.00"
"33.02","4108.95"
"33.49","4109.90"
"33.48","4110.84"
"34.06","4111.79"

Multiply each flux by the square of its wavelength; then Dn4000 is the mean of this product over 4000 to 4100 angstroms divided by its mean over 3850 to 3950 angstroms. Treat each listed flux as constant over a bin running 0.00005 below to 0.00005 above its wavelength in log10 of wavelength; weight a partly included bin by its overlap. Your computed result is 1.7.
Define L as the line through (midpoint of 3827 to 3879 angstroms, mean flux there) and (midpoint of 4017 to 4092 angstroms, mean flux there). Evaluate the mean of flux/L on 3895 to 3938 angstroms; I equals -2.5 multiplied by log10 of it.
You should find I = 0.29 mag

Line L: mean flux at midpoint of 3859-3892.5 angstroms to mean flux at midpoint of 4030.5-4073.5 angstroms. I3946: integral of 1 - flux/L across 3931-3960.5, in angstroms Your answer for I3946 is 9.58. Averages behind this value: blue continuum 22.9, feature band 17.4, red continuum 30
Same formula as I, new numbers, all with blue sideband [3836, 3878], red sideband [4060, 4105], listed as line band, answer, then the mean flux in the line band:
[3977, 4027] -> -0.071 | 30.8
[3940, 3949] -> 0.417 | 18.1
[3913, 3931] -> 0.337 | 18.8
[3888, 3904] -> 0.103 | 22.4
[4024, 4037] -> -0.018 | 30.4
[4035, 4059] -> -0.010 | 30.8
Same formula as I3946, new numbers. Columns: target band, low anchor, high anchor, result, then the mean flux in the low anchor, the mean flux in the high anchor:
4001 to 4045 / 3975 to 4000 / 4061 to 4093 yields -1.69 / 28.9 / 32.3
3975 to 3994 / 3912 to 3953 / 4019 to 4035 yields -3.04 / 17.1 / 31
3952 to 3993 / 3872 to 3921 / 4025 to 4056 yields 8.25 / 22.9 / 30.4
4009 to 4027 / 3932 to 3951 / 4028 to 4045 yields -3.73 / 14.7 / 30.4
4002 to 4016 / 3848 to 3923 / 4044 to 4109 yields -1.33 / 23.2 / 31.6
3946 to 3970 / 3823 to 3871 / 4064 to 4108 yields 6.95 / 20.4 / 32.4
